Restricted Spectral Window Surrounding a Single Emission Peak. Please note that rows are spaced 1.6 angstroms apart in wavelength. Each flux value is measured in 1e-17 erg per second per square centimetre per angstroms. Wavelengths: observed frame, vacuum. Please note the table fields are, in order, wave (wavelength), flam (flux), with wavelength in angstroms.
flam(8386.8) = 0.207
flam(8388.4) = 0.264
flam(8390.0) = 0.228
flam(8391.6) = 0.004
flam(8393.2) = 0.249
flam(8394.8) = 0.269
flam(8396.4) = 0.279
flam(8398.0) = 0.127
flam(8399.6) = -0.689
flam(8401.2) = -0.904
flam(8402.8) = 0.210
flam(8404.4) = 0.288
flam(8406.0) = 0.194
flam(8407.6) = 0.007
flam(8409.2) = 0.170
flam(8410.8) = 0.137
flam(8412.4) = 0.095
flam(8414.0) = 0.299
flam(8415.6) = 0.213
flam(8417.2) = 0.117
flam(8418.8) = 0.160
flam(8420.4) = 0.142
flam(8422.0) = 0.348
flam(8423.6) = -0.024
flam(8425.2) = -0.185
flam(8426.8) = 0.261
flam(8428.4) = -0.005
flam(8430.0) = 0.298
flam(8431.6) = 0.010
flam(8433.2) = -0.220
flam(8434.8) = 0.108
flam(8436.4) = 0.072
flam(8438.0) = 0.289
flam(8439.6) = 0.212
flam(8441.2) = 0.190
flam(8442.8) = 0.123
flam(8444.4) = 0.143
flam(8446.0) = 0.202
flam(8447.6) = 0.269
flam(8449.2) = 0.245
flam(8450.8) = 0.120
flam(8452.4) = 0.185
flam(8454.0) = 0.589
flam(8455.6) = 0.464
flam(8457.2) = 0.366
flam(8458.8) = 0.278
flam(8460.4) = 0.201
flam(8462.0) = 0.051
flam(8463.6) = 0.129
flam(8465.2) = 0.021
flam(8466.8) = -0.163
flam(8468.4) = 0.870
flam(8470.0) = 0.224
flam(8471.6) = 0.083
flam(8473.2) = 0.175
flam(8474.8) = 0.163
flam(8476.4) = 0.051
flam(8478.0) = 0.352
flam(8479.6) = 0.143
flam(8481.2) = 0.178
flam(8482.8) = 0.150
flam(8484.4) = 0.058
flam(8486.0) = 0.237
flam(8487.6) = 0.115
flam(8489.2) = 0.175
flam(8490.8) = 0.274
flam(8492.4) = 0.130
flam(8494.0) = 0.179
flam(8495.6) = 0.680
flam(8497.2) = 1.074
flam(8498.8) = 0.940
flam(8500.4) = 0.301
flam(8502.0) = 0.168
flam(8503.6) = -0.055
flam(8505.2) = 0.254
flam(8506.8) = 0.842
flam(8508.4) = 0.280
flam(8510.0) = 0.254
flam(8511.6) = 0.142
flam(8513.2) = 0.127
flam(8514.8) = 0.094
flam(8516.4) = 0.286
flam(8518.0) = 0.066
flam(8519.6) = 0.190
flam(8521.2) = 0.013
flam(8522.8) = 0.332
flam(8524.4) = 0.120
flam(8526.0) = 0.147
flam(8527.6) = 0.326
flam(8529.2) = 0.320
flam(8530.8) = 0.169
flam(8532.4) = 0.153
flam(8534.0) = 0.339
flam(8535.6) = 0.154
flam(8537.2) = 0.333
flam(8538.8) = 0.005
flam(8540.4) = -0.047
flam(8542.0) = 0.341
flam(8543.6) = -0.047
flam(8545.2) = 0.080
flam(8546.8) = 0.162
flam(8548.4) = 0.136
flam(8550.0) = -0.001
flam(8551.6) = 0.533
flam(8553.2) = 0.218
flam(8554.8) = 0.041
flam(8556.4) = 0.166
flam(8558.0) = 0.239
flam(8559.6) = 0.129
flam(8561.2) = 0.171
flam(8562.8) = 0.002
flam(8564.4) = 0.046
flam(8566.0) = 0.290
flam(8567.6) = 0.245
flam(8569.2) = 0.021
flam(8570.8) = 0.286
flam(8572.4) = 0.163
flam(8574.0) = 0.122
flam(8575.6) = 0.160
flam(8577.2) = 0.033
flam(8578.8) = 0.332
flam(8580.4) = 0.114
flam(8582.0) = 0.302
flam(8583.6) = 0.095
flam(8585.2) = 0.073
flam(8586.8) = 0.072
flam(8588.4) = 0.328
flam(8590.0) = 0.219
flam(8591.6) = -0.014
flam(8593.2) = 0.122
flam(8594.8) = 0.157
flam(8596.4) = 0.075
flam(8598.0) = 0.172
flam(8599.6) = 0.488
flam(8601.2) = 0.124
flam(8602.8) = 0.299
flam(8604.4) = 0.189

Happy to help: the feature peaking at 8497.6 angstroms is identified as H-beta 4861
